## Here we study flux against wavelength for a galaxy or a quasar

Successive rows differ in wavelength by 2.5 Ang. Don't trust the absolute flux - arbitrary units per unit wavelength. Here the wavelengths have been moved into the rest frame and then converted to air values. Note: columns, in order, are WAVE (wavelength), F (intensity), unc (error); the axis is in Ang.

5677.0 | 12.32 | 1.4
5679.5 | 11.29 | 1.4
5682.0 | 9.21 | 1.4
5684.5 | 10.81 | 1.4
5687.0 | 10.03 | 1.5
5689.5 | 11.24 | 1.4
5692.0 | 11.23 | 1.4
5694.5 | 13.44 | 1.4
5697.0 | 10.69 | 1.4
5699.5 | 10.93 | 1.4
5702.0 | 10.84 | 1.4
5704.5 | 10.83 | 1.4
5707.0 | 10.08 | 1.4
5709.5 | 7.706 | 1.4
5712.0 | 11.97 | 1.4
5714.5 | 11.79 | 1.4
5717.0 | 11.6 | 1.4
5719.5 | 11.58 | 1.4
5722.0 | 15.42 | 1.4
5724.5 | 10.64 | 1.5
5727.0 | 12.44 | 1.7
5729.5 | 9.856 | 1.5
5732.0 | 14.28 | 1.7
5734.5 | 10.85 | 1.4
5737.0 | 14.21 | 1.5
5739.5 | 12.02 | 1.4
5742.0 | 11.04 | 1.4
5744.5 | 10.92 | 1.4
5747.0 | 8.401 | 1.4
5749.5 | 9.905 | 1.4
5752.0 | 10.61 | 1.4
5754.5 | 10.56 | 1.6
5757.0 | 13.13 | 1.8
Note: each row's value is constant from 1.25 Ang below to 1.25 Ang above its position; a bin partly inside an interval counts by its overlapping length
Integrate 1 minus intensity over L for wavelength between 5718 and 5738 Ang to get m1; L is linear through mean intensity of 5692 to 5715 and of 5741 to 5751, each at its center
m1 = -3.8 Ang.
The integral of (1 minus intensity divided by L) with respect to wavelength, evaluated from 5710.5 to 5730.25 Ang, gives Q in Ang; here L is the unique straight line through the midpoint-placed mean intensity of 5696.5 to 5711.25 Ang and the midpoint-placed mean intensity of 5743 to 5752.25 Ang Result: -3.5 Ang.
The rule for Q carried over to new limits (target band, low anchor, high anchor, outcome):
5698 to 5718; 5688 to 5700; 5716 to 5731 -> 1.7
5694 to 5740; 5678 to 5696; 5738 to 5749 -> -3.3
